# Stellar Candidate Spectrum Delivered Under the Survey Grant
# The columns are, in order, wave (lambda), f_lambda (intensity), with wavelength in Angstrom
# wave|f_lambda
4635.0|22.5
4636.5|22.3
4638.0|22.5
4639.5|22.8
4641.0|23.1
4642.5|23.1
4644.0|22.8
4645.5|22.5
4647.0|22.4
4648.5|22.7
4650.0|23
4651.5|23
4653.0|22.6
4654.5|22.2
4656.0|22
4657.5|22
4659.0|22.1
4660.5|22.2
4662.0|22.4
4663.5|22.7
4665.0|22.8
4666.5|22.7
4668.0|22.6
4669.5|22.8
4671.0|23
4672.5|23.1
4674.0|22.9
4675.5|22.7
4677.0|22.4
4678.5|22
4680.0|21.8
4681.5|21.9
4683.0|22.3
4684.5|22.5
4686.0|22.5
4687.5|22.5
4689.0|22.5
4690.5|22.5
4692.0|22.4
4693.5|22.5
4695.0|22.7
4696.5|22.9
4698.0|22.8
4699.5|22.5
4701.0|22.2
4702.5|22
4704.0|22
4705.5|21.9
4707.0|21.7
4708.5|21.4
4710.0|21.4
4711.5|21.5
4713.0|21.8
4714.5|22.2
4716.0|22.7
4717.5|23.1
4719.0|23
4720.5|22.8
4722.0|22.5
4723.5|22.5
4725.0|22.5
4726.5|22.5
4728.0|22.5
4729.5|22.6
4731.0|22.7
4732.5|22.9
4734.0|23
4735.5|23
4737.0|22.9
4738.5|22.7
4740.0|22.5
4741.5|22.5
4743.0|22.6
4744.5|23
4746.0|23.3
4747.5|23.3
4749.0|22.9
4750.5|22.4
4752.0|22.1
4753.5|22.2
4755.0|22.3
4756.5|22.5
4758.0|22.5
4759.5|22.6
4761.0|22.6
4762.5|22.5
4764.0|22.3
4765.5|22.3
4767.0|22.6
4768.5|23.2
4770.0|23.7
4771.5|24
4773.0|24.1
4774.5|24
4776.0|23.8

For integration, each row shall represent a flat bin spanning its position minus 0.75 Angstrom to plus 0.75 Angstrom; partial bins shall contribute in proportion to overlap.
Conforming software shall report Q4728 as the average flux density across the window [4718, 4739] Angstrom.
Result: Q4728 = 22.7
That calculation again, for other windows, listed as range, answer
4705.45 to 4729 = 22.3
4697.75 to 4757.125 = 22.5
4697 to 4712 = 22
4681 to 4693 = 22.4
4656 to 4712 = 22.3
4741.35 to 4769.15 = 22.6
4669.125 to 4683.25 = 22.5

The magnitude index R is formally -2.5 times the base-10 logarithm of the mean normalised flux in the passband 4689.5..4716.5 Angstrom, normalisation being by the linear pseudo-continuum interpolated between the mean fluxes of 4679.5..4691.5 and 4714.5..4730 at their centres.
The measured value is 0.01 mag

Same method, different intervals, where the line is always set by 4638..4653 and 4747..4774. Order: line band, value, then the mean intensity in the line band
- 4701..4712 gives 0.05 mag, 21.7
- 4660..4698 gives 0.01 mag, 22.5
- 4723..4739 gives 0.00 mag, 22.7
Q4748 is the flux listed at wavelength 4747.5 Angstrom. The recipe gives 23.3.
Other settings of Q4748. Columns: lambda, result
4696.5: 22.9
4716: 22.7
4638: 22.5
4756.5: 22.5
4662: 22.4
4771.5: 24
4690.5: 22.5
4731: 22.7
